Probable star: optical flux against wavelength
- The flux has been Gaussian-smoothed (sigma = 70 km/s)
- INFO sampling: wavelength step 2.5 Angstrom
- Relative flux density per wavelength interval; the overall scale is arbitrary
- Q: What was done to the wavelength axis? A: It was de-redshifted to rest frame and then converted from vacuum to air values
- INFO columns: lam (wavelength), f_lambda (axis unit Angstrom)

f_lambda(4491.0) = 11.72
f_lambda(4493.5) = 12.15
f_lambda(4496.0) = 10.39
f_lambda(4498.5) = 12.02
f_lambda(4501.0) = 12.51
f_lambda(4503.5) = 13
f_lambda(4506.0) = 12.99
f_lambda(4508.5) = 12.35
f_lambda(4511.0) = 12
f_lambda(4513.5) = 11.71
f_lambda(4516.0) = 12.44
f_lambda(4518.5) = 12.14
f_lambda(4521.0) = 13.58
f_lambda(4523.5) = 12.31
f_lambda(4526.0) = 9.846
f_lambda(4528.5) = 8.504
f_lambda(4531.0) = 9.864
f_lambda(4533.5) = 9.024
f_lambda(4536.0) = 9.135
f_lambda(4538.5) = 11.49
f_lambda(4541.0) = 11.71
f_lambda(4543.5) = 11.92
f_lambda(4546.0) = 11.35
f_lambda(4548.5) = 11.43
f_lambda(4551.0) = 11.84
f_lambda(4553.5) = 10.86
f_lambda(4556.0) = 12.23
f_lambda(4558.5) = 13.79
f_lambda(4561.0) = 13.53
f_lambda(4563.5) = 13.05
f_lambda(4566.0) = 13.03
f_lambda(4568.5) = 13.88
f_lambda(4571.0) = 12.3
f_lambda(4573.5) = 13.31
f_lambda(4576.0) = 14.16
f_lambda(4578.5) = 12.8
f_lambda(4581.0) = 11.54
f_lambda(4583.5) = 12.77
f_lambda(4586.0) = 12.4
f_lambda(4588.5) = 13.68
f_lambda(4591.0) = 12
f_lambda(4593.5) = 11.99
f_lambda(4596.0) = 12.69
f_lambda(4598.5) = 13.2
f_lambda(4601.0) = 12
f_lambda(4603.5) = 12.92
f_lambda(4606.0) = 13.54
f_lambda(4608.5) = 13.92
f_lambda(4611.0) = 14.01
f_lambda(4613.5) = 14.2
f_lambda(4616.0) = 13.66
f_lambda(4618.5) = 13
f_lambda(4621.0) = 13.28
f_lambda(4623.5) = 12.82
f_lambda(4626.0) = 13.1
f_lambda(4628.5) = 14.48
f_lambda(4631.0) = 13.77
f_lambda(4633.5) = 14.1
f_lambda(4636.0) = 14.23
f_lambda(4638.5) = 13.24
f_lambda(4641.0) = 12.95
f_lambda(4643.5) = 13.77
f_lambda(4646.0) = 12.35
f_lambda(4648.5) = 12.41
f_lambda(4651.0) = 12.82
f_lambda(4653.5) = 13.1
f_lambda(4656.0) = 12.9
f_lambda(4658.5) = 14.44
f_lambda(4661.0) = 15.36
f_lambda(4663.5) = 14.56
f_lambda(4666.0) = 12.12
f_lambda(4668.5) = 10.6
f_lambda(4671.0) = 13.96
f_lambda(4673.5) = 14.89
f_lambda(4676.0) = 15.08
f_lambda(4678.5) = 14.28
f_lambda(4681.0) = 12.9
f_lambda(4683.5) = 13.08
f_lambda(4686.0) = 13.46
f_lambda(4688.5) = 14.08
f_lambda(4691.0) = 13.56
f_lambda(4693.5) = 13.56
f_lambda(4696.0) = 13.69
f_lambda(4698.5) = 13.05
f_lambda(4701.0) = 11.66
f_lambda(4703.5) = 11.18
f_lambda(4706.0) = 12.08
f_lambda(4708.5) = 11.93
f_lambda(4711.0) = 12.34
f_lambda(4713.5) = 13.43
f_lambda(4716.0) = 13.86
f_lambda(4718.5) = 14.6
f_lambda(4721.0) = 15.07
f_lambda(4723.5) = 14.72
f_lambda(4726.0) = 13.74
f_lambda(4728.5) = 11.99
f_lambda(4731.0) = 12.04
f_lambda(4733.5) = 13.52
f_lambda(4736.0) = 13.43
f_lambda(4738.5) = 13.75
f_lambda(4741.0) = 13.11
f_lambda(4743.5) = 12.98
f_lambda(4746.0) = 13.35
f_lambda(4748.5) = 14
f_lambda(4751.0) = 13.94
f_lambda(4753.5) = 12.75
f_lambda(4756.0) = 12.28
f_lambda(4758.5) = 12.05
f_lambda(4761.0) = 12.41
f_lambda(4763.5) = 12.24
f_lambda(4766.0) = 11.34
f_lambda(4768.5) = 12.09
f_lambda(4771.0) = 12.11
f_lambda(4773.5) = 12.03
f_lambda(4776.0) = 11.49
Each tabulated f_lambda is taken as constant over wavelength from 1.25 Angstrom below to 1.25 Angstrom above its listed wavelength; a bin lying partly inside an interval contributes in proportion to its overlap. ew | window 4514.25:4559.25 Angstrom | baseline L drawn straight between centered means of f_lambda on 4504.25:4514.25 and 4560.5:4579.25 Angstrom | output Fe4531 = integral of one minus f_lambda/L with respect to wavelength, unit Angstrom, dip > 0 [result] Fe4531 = 5.2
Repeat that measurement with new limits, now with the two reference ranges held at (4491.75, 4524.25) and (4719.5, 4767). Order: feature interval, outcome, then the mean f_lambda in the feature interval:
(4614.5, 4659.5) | -2.2 Angstrom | 13.4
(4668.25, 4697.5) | -1.8 Angstrom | 13.7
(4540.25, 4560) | 0.8 Angstrom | 11.9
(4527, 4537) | 2.6 Angstrom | 9.15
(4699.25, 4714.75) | 1.0 Angstrom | 12.1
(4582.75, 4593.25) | -0.1 Angstrom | 12.6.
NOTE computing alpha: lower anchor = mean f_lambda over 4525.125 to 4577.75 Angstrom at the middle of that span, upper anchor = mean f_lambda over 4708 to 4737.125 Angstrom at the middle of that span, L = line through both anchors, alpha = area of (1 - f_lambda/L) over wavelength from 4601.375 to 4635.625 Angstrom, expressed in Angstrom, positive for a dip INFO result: -3.2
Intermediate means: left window 11.7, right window 13.4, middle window 13.6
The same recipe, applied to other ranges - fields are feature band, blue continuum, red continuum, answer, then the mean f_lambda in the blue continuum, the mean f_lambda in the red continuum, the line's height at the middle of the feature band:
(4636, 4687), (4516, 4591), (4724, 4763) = -3.4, 12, 13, 12.6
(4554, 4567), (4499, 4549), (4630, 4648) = -1.0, 11.5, 13.4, 12.1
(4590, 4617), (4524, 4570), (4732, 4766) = -2.7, 11.5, 13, 11.9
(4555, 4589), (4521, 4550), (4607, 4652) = -3.6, 10.7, 13.5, 11.8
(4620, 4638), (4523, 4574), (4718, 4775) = -2.2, 11.6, 13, 12.2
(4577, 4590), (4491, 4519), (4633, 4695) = 0.2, 12.1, 13.5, 12.8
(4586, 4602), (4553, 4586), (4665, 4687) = 0.5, 12.9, 13.4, 13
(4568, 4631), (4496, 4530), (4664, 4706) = -2.9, 11.9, 13.2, 12.5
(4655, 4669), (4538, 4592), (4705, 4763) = -0.6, 12.5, 13.2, 12.9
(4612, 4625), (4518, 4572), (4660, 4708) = -0.9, 11.7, 13.3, 12.5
